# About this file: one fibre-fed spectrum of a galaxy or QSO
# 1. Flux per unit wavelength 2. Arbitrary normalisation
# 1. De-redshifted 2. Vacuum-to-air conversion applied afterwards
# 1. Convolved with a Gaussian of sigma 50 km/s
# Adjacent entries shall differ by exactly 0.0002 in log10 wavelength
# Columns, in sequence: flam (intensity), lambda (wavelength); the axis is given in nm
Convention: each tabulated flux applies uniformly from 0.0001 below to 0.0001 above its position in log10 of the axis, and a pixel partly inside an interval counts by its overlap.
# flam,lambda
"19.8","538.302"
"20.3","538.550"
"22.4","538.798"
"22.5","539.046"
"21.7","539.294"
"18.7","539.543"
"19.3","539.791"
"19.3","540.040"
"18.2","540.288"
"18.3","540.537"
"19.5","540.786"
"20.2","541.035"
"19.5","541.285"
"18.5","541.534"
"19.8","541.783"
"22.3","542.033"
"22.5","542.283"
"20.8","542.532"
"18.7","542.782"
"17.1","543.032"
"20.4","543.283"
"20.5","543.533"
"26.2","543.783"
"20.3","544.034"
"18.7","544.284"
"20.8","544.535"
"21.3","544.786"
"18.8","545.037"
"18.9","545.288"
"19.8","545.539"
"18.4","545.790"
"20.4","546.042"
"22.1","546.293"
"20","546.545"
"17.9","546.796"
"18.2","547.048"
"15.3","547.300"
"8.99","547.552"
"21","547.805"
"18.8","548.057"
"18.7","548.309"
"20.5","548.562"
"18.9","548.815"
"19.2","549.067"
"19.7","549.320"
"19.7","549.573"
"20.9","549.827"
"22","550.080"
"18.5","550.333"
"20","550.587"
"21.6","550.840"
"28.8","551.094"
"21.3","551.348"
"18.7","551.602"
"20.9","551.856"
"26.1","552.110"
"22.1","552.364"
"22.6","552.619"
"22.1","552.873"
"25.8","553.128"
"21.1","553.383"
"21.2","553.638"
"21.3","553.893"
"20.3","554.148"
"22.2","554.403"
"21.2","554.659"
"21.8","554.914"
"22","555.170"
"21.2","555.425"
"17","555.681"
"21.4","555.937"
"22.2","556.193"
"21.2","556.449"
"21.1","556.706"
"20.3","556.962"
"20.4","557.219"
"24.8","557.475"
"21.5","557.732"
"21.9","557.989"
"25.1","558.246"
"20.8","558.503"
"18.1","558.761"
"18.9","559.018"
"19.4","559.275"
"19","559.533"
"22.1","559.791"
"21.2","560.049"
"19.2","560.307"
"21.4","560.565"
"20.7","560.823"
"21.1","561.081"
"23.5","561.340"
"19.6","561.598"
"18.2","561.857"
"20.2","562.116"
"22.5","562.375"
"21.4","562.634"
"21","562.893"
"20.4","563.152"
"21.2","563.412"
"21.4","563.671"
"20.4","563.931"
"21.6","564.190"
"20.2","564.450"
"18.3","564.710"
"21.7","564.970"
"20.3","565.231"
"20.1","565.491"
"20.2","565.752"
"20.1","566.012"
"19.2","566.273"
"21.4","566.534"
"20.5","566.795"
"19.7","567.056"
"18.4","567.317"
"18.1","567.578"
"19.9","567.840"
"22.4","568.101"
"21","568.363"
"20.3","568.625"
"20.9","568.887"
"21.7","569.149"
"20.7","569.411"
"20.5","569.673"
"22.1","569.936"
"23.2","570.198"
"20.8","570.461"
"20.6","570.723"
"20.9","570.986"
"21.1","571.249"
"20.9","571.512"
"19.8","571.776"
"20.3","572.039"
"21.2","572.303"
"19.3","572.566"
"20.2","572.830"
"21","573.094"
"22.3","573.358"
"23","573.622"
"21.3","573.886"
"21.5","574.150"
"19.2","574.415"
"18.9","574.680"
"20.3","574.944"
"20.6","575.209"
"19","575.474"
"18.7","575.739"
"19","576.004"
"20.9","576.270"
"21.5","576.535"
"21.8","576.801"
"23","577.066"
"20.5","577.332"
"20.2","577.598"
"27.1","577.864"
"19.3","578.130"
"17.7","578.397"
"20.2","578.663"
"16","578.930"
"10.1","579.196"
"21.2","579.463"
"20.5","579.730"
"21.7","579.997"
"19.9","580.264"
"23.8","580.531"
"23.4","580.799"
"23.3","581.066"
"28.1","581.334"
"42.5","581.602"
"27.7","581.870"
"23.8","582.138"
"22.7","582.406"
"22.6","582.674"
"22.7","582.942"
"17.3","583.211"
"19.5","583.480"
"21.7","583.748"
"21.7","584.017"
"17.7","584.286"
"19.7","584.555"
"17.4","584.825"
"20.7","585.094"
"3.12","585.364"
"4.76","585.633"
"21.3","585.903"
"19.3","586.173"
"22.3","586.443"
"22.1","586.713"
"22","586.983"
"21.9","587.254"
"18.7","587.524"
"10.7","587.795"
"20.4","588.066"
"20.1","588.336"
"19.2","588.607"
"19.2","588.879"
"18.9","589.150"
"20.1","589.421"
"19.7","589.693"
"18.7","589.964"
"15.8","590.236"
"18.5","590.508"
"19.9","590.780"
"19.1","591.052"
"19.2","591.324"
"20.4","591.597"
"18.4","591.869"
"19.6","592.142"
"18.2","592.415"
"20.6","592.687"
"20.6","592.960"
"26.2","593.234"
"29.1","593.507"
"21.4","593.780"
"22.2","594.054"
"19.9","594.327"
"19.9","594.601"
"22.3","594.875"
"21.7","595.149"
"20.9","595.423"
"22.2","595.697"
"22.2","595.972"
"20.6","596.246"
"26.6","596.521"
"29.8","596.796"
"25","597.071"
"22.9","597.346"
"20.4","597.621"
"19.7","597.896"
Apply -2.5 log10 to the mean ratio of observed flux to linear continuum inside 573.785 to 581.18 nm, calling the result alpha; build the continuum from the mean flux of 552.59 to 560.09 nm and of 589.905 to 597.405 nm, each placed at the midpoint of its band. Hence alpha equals 0.05 mag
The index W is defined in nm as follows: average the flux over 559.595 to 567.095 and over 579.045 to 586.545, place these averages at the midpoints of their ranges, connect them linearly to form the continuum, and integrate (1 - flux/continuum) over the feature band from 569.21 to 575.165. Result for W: -0.06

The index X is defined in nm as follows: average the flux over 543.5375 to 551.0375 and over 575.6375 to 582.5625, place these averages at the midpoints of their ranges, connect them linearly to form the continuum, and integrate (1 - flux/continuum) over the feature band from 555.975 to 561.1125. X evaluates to -0.13 nm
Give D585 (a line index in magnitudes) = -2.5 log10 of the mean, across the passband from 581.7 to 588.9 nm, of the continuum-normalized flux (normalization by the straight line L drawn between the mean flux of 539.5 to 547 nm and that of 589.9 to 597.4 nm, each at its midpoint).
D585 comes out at 0.10 mag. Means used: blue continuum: 19.9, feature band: 19.4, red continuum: 21.5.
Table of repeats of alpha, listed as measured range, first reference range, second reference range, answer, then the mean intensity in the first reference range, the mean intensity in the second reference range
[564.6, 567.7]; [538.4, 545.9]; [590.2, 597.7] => 0.053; 20.1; 21.6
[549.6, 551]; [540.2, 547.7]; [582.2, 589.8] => -0.075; 19.4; 18.9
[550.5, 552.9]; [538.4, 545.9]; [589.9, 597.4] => -0.106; 20.1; 21.5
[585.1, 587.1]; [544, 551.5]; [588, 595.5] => 0.214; 19.6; 20.4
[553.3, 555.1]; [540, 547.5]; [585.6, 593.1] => -0.095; 19.7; 19.1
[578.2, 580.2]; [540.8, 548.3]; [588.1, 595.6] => 0.105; 19.5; 20.4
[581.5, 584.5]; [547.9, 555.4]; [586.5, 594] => -0.153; 21.3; 20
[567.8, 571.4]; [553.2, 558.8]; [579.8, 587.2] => 0.005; 21.4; 21.2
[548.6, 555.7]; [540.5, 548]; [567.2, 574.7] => -0.081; 19.5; 20.8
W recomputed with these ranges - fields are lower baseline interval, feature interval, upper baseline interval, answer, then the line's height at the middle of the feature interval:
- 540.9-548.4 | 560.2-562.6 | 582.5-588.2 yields -0.211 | 19.1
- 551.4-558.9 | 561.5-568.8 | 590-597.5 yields 0.417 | 21.6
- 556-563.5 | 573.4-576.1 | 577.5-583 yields 0.236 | 22.2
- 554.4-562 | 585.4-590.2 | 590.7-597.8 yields 0.735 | 21.7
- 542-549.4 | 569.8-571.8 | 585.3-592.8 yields -0.252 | 18.9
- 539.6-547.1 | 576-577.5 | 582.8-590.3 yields -0.197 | 18.8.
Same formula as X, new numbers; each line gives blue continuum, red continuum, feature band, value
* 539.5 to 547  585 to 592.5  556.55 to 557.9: -0.15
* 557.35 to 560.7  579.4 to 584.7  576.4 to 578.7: 0.14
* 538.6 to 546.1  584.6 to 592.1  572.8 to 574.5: -0.22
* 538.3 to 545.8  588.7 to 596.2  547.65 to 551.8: -0.05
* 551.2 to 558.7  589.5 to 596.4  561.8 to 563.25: 0.05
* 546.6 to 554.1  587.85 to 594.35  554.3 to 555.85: -0.04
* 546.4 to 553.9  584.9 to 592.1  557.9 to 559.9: -0.07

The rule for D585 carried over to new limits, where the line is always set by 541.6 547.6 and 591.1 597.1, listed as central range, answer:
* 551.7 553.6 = -0.141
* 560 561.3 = -0.025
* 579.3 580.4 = 0.041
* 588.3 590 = 0.126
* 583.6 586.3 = 0.276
